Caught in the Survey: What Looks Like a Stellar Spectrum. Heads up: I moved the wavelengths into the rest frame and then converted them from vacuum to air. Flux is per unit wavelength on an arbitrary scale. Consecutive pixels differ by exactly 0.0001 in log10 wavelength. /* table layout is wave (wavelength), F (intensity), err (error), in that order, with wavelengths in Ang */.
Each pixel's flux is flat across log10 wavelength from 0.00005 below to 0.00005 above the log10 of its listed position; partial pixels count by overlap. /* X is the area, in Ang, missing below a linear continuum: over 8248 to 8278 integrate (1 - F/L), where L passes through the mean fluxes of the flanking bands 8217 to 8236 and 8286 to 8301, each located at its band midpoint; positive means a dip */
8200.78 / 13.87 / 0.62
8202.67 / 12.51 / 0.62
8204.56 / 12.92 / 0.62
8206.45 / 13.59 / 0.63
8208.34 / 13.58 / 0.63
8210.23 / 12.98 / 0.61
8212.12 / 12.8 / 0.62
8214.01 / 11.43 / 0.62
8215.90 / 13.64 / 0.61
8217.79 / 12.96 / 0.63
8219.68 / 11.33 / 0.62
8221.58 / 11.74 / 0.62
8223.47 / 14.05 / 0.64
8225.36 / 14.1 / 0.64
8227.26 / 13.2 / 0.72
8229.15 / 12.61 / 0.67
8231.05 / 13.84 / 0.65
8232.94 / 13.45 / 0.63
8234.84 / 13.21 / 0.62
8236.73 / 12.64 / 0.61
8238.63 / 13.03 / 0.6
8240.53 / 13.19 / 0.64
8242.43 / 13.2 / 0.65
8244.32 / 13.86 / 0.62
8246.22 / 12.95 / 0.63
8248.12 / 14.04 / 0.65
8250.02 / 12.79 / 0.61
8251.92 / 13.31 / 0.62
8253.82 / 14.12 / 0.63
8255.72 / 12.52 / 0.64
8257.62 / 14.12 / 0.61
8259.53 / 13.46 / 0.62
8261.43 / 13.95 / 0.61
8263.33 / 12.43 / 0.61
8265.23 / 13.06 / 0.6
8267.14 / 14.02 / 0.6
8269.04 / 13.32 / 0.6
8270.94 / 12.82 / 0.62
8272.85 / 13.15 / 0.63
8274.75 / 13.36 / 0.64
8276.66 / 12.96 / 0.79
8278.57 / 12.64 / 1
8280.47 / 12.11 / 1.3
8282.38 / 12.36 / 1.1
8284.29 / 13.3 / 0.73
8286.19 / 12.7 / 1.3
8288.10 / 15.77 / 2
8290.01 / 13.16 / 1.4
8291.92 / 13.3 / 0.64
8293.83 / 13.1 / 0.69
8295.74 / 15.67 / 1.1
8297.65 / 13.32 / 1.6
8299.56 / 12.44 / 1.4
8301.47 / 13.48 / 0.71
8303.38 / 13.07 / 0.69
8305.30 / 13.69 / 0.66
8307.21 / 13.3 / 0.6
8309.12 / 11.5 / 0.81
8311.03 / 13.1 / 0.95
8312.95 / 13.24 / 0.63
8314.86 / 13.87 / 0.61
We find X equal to 0.2 Ang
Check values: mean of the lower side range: 13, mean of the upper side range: 13.7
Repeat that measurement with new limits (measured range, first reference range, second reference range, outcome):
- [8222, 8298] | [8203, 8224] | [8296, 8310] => -2.3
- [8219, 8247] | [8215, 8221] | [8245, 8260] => -0.4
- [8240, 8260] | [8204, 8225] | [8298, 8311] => -0.8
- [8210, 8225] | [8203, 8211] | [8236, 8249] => 0.7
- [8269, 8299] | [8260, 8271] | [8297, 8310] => -0.4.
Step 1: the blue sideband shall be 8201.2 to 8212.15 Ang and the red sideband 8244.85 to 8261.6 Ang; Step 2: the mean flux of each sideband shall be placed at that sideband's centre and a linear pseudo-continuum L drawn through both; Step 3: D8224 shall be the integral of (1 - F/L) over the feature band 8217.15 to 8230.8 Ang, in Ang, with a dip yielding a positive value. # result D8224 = 0.35 Ang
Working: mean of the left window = 13.1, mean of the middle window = 12.9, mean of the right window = 13.5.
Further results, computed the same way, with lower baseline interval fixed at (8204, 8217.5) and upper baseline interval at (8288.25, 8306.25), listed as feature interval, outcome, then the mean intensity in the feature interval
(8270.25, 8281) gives 0.4 Ang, 12.9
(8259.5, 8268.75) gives 0.0 Ang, 13.4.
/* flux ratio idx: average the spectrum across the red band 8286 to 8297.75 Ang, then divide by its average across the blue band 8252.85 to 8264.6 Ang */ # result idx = 1.0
